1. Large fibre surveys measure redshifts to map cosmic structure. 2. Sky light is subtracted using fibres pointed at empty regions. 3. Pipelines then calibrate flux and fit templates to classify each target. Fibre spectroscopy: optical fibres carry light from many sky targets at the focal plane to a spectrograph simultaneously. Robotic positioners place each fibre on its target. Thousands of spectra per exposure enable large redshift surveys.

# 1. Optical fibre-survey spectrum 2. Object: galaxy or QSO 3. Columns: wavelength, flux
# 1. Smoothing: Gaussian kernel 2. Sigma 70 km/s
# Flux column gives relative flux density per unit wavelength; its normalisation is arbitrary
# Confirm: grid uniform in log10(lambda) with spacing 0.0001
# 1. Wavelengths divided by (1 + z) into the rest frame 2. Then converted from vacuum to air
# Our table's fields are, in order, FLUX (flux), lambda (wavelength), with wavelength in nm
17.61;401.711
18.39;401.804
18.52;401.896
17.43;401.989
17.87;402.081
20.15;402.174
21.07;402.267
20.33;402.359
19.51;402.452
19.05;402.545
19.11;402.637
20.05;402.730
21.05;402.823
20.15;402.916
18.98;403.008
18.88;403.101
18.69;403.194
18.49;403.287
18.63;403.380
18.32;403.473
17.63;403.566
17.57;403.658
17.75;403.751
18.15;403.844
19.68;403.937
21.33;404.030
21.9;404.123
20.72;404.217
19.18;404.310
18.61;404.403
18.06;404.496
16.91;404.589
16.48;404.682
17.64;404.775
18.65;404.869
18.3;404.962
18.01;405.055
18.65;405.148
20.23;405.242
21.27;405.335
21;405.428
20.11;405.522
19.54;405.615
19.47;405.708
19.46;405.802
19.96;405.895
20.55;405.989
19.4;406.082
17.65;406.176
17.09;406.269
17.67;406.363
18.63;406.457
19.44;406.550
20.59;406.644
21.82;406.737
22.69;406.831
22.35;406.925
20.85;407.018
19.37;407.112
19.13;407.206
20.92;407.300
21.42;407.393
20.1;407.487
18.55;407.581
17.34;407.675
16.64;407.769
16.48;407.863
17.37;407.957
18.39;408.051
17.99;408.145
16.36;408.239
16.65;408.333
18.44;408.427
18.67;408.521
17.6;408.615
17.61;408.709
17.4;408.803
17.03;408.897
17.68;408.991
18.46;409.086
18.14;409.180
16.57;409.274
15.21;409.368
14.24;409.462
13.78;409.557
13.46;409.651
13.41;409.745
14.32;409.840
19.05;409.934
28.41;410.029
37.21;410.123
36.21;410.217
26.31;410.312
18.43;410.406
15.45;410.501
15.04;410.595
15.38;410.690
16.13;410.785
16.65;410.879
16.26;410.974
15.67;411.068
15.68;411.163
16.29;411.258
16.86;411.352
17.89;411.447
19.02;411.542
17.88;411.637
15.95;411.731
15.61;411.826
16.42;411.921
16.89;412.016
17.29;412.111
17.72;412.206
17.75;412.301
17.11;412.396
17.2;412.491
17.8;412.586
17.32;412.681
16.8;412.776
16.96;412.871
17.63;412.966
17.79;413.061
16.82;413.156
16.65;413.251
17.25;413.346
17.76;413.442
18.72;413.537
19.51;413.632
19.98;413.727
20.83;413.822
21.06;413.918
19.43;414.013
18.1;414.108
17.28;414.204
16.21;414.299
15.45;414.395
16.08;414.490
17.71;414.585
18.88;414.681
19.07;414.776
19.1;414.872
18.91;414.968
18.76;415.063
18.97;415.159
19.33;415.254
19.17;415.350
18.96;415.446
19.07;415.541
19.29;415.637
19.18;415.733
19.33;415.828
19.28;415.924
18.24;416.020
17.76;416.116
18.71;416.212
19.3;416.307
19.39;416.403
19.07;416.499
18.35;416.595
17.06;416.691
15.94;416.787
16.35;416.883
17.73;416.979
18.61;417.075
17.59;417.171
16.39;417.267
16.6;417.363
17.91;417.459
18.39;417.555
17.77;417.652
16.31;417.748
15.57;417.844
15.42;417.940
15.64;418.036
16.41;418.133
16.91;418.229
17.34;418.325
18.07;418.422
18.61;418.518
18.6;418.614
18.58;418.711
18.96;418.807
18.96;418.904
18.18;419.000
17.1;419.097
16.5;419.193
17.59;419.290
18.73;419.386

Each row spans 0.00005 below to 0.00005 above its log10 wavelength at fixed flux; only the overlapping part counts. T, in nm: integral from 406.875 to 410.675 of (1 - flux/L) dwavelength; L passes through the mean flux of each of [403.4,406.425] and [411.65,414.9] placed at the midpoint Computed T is -0.11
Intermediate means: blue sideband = 19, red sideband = 17.7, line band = 18.9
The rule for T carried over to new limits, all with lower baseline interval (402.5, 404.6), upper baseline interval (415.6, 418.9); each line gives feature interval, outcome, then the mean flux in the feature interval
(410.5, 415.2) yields 0.19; 17.5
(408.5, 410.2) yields 0.00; 18.6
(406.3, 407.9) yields -0.07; 19.6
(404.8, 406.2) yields -0.04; 19.5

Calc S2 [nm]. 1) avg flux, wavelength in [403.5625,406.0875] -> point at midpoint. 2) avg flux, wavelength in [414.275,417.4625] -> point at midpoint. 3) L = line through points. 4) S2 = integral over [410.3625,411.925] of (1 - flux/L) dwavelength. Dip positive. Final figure 0.177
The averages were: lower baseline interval 19.2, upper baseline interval 18.2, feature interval 16.5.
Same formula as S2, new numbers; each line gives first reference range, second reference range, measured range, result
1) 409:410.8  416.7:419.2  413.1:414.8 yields 0.013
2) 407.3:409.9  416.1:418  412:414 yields -0.079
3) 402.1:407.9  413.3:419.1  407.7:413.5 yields 0.279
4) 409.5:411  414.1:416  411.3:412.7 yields 0.146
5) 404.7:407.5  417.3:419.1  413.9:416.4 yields -0.076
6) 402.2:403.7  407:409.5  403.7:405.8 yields -0.042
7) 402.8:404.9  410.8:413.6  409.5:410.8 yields -0.202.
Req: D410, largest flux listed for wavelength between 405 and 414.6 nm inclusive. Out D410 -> 37.21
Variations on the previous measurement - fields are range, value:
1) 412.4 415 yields 21.06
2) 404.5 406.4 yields 21.27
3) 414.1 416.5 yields 19.39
